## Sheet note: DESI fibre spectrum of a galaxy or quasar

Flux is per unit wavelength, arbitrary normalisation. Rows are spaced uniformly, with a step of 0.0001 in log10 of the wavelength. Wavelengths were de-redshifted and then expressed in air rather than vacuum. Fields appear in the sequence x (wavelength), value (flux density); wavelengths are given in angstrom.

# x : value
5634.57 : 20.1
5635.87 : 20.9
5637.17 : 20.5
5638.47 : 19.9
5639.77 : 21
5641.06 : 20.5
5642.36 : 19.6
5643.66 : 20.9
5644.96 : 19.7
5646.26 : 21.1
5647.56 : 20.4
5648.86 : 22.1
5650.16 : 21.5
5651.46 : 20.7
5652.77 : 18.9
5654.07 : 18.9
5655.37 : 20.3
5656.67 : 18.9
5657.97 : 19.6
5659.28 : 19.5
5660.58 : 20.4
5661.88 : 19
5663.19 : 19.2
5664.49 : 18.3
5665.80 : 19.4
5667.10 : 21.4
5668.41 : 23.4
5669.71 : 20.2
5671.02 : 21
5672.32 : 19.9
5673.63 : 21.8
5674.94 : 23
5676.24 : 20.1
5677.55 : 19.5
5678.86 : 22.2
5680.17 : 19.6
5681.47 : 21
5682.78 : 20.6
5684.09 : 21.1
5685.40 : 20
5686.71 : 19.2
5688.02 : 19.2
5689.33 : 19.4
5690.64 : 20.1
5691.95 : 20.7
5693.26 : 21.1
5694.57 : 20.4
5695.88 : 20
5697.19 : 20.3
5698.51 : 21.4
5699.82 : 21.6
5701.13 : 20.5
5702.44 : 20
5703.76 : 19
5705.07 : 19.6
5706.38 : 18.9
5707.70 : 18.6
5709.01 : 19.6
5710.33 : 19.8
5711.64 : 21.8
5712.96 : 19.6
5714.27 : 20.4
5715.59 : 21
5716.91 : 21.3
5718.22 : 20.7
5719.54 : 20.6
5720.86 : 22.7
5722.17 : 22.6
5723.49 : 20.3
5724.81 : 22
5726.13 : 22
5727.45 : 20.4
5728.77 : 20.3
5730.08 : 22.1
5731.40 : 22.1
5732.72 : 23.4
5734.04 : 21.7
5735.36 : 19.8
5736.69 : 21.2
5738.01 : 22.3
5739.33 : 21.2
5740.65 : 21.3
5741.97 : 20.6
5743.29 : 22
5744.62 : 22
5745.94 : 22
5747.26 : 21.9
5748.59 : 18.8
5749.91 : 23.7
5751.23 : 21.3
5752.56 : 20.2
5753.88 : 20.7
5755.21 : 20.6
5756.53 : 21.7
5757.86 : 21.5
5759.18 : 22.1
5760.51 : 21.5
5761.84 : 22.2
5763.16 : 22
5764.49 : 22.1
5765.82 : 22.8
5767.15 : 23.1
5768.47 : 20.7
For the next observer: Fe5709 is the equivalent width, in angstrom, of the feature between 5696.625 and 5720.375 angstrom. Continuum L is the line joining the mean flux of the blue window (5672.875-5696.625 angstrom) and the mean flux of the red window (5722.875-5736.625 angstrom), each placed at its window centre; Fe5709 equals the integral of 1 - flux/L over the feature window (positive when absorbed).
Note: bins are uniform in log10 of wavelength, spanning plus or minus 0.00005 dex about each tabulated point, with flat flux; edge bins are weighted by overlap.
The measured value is 0.78 angstrom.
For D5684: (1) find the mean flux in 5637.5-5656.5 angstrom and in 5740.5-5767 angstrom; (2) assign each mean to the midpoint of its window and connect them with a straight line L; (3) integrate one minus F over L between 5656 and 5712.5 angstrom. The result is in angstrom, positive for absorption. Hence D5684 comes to 1.5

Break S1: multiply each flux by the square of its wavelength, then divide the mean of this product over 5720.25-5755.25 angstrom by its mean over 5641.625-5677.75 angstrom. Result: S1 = 1.09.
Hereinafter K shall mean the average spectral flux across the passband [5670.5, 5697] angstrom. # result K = 20.5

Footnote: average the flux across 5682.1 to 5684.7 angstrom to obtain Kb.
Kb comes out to 20.8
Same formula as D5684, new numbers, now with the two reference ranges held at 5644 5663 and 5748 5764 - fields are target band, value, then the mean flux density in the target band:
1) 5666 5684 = -0.6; 21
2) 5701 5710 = 0.6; 19.4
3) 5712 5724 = -0.1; 21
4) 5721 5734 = -0.4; 21.7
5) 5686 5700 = 0.2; 20.3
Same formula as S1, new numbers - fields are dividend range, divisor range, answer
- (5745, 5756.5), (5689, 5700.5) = 1.05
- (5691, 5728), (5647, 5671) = 1.04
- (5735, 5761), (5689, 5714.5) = 1.08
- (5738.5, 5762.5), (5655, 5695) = 1.08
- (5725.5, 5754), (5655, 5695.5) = 1.08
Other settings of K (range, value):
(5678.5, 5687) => 20.5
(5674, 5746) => 20.8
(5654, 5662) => 19.6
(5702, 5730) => 20.6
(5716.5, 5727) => 21.5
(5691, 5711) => 20.1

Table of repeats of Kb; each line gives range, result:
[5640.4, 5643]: 20.1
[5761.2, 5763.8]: 22.2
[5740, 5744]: 21.3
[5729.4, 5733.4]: 22.6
